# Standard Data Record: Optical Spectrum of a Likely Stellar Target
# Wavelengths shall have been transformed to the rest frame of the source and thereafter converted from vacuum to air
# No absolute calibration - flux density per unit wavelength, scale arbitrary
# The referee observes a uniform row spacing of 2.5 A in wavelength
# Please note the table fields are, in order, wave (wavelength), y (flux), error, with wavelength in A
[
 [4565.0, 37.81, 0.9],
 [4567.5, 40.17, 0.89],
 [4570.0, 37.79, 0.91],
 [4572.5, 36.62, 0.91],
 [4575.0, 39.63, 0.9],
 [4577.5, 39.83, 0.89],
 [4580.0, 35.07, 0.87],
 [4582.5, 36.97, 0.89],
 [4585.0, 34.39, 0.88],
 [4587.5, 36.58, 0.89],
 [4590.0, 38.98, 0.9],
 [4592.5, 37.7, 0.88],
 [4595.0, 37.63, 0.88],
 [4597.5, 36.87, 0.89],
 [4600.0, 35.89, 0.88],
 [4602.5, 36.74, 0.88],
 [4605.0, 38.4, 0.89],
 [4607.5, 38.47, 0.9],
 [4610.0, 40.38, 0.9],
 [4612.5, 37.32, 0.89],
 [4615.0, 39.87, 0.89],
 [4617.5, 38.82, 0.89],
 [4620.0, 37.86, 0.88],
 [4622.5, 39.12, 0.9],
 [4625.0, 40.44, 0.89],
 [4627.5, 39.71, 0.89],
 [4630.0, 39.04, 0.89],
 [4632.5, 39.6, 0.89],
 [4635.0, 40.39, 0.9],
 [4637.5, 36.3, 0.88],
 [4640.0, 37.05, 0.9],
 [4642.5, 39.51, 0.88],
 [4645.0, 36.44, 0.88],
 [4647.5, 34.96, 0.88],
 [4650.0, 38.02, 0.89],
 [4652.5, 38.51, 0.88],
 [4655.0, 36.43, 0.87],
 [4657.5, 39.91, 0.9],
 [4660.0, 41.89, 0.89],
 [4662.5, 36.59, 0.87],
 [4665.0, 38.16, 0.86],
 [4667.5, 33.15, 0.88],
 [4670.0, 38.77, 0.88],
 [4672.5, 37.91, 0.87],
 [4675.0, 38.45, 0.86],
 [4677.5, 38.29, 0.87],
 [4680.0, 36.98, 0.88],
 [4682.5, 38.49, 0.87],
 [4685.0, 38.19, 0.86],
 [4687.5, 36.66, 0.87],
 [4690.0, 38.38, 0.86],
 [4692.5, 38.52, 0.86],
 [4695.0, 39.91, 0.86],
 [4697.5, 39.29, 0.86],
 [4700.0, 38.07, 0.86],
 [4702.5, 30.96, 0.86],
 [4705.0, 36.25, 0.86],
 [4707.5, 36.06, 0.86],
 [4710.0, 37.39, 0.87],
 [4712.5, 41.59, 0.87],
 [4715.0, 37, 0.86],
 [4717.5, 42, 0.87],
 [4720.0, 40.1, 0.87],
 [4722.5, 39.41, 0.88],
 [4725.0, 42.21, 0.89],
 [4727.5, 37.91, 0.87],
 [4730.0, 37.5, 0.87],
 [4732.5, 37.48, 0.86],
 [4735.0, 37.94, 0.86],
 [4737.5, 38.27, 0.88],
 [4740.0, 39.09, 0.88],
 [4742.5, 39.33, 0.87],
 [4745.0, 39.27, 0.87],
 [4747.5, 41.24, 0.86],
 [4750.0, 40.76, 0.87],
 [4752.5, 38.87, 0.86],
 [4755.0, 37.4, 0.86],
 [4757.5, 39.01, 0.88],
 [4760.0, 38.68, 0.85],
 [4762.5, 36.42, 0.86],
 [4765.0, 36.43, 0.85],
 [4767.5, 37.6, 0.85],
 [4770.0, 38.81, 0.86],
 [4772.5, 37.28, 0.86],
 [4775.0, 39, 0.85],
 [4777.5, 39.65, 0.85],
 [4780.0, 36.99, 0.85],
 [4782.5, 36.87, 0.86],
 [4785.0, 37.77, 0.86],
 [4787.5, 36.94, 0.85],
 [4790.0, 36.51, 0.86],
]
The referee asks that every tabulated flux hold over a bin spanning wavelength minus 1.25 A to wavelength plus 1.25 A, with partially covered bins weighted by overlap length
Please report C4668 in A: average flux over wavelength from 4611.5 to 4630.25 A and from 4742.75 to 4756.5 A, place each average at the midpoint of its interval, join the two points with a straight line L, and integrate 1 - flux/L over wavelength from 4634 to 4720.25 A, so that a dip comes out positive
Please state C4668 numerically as 3.0 A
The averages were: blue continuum 39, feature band 37.9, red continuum 39.5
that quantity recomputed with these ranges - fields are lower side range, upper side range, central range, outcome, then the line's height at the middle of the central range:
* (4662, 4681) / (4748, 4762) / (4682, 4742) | -0.3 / 38.1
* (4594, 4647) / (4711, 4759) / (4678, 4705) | 1.0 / 38.9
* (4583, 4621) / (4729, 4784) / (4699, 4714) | 0.6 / 38.1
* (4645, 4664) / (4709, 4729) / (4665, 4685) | 0.5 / 38.5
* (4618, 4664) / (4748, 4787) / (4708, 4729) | -0.7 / 38.3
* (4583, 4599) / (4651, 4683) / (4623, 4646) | -0.7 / 37.5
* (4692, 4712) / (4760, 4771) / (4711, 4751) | -2.3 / 37.3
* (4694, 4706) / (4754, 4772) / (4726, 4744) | -0.5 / 37.3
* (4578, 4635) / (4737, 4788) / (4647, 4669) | 0.3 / 38.2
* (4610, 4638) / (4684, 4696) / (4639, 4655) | 0.6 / 38.8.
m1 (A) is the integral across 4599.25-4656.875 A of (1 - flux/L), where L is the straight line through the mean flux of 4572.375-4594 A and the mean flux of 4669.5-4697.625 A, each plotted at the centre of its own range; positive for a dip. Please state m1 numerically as -0.8 A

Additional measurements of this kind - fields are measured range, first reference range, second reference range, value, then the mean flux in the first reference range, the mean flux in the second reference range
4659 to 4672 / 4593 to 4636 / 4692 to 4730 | 0.3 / 38.6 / 38.4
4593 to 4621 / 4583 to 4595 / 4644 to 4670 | -0.7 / 37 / 37.5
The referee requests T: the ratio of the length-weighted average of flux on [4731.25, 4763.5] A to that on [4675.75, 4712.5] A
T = 1.0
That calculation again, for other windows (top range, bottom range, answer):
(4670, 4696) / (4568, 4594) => 1.02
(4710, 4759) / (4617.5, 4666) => 1.02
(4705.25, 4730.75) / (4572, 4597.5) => 1.05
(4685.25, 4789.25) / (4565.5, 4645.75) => 1.00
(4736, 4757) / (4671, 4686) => 1.03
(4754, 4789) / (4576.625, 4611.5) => 1.01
